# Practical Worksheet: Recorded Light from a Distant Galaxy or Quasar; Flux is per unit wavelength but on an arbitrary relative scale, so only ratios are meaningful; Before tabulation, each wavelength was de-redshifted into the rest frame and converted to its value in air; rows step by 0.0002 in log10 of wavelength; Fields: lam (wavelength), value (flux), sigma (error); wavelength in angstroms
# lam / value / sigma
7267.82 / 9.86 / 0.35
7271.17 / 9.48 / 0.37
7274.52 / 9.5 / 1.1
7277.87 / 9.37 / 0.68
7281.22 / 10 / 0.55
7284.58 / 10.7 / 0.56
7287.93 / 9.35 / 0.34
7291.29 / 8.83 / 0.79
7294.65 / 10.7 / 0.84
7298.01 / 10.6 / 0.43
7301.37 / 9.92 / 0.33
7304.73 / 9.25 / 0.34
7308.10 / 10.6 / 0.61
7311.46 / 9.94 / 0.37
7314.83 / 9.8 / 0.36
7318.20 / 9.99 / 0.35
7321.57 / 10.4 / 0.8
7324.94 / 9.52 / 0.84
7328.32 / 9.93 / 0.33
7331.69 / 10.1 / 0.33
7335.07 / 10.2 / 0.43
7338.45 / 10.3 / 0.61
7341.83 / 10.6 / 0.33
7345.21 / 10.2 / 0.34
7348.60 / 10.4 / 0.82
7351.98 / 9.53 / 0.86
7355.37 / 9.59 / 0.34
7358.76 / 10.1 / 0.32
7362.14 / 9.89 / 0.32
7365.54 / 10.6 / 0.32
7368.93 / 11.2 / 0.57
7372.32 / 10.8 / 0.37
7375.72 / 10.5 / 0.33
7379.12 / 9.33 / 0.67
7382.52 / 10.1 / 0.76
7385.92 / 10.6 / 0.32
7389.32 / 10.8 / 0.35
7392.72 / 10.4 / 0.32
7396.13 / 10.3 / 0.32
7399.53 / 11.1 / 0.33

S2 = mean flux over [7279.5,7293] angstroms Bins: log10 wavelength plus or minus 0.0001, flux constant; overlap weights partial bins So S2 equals 9.72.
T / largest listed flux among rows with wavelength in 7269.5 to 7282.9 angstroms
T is 10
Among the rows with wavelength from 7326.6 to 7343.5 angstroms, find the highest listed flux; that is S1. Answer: 10.6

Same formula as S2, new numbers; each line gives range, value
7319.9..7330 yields 9.95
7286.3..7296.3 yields 9.62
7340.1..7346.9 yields 10.4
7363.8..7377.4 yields 10.8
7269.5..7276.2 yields 9.49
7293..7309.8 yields 10.2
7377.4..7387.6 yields 10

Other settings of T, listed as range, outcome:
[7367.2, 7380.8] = 11.2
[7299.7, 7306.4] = 9.92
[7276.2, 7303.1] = 10.7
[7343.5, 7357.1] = 10.4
